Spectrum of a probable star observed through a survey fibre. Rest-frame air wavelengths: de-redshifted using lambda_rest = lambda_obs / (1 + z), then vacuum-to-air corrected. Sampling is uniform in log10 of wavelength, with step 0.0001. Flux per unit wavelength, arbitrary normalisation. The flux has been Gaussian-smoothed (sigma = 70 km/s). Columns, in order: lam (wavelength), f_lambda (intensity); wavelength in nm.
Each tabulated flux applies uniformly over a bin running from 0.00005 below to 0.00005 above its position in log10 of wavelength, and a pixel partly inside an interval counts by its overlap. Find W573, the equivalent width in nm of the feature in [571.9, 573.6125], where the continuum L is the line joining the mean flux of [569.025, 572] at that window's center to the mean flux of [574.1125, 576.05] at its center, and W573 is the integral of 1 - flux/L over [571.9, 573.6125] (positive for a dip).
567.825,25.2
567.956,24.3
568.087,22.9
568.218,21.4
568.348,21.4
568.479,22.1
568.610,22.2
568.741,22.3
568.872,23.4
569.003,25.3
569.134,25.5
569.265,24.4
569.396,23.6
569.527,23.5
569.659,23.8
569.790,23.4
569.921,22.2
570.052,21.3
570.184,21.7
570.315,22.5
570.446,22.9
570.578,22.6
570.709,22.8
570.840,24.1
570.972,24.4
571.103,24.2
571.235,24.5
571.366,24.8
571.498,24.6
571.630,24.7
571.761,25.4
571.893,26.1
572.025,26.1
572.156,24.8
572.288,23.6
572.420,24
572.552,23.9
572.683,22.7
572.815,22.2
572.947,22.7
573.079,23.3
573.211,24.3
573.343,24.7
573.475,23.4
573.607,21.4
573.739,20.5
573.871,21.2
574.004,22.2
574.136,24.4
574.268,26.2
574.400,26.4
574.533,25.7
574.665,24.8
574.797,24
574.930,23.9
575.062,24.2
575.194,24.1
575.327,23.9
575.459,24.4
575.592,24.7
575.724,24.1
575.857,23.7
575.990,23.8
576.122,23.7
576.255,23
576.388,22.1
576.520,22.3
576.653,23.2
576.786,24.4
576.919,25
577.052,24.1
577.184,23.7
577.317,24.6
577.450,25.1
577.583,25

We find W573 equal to 0.028 nm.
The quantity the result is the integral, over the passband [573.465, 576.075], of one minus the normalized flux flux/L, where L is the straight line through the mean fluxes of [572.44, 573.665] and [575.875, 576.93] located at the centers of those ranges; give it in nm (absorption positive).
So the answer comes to -0.063 nm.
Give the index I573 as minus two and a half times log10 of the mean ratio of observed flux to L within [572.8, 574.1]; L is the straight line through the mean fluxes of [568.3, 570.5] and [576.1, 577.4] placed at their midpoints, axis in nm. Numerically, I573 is 0.03 mag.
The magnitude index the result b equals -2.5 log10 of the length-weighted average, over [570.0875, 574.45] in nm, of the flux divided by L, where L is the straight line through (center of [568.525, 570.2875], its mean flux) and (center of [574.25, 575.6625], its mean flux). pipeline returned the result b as 0.01 mag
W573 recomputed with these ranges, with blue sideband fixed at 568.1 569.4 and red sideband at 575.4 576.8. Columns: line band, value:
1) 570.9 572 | -0.075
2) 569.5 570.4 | 0.024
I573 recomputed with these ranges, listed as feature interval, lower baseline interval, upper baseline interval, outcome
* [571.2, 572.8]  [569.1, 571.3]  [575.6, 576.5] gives -0.05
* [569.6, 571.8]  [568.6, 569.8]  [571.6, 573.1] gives 0.02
